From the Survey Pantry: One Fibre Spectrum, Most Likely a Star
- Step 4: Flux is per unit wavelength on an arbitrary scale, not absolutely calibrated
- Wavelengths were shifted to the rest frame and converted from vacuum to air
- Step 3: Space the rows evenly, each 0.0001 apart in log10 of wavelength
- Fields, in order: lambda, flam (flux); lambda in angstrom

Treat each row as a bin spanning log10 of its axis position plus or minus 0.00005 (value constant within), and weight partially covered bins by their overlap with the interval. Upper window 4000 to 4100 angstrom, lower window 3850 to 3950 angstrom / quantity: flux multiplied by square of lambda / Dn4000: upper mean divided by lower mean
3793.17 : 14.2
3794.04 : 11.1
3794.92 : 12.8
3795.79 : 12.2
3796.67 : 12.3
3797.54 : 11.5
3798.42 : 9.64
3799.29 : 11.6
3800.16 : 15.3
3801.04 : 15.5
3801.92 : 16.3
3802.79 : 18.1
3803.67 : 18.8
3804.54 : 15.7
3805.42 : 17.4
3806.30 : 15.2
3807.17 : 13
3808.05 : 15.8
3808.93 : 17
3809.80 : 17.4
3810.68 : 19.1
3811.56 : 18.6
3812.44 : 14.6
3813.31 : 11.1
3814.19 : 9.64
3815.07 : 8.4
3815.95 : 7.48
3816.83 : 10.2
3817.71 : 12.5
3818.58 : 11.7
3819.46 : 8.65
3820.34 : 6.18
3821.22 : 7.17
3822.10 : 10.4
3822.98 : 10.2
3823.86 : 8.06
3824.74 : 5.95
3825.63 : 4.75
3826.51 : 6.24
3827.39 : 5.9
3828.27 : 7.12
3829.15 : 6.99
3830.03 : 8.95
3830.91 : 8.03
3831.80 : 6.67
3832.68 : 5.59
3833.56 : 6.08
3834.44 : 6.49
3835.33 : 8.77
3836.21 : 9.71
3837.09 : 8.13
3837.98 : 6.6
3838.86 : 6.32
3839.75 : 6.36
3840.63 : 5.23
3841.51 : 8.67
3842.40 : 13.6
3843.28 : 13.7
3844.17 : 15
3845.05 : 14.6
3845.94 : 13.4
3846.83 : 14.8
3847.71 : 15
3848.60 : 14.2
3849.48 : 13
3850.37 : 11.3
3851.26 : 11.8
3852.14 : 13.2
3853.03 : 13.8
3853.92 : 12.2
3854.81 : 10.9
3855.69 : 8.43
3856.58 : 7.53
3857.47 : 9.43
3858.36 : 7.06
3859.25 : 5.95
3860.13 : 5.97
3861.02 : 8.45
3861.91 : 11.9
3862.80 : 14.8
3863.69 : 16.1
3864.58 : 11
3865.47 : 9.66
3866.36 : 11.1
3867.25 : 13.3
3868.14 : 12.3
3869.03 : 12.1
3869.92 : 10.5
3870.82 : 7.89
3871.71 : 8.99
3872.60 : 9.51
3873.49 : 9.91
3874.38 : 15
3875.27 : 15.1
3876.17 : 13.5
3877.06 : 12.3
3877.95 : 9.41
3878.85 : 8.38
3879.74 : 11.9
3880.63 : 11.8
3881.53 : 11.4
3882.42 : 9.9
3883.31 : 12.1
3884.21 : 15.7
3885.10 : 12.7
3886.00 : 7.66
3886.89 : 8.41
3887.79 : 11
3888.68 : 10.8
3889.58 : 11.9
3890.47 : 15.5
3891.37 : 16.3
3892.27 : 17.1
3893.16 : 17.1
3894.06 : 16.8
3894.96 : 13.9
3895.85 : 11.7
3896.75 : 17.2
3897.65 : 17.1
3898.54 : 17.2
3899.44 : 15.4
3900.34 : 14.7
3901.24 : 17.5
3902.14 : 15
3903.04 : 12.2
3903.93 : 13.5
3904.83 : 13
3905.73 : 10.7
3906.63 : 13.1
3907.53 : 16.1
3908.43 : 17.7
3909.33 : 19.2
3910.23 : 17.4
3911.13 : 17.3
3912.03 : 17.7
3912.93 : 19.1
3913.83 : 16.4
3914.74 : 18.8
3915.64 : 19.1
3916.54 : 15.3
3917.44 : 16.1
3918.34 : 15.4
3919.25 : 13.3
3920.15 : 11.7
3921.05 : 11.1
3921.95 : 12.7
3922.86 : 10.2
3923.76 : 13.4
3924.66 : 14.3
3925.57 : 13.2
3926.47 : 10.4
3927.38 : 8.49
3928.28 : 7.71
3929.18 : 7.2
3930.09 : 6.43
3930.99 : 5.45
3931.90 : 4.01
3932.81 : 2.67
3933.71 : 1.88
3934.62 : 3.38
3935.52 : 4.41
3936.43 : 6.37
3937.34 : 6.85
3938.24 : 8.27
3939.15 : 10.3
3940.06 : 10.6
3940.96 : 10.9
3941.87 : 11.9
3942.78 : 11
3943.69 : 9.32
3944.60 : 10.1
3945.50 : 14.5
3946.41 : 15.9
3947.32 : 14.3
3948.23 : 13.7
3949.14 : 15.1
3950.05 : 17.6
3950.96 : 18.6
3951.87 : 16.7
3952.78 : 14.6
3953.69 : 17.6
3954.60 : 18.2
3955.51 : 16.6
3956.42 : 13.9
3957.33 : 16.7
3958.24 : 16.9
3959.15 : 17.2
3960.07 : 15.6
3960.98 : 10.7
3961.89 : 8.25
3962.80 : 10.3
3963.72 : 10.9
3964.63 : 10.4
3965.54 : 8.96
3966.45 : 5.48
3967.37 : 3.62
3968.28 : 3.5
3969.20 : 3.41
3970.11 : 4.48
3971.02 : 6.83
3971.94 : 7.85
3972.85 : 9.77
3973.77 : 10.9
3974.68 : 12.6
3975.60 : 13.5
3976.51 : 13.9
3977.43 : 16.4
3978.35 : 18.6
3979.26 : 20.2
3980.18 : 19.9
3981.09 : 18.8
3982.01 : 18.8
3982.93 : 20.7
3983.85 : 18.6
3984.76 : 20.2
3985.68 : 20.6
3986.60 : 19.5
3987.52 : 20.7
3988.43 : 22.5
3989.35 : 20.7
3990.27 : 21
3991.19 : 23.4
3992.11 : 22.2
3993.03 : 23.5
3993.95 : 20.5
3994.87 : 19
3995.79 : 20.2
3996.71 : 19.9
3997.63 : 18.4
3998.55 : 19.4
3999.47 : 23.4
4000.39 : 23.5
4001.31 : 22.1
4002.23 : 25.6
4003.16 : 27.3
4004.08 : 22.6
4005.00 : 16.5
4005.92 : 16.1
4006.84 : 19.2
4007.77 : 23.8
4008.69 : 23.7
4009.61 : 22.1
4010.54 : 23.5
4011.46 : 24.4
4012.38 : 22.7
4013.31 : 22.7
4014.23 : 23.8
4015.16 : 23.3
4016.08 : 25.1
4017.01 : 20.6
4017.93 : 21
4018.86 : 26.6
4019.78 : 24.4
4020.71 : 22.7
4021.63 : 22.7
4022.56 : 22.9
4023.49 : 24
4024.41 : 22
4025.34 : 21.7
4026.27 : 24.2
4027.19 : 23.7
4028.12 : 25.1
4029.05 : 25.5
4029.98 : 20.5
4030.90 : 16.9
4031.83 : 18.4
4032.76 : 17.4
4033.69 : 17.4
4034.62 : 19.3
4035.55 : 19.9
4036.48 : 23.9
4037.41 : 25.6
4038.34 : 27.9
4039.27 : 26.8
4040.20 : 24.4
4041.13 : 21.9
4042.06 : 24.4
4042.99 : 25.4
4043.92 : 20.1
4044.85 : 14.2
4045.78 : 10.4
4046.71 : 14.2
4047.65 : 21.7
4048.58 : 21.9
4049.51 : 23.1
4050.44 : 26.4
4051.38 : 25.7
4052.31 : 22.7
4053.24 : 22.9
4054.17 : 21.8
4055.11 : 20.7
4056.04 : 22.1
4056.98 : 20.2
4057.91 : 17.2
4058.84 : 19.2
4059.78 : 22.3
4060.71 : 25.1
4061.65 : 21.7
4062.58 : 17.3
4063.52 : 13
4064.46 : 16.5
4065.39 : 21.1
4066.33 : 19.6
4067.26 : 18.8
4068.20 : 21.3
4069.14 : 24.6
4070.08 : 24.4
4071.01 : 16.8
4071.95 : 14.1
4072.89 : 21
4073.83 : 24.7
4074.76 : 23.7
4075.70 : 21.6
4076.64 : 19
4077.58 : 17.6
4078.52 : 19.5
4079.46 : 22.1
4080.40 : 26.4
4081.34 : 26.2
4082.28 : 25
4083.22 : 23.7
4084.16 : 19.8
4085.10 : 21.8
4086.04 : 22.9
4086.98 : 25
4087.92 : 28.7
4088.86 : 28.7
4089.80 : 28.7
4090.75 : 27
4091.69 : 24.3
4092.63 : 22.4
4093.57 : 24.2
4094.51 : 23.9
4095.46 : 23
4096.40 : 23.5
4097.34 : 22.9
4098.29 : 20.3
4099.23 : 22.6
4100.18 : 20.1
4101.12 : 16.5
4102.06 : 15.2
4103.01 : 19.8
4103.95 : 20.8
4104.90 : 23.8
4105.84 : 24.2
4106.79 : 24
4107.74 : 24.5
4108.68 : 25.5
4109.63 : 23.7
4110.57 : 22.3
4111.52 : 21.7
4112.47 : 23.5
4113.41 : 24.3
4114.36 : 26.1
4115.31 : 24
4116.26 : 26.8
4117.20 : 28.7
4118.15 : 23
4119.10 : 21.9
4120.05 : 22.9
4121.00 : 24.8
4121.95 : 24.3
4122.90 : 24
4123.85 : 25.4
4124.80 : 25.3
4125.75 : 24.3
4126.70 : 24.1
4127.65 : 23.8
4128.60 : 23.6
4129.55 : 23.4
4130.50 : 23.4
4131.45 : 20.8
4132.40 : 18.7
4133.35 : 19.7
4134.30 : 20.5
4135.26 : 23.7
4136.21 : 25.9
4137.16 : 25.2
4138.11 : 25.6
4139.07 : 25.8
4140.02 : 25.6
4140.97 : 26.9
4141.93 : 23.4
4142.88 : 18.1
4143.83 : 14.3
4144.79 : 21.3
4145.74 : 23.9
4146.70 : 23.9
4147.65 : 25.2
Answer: 2.0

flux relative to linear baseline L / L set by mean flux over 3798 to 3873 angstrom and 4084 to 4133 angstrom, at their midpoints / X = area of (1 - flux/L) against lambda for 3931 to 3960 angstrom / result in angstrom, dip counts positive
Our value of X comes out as 7.6 angstrom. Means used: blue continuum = 11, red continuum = 23.5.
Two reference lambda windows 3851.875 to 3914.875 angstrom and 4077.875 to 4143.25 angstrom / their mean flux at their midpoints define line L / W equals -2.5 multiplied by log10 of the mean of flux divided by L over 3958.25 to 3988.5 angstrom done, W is 0.27 mag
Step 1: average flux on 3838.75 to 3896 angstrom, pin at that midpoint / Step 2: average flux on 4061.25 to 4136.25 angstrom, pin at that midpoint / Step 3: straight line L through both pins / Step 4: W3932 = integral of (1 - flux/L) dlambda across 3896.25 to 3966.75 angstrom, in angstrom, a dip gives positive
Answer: 8.4 angstrom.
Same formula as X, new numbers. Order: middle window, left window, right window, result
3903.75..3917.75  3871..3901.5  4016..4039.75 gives -1.6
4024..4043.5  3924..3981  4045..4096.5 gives -4.2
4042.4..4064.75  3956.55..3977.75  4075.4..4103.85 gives -1.4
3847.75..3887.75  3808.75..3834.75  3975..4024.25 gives 4.4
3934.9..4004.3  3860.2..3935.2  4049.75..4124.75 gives 5.6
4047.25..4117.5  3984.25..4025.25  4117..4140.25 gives 2.2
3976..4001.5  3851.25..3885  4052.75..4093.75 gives -4.0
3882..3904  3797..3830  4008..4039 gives 2.8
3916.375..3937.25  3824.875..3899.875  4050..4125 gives 7.3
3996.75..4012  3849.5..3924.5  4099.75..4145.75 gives -3.3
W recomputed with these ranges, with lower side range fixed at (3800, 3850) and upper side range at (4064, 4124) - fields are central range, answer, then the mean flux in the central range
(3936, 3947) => 0.46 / 10.6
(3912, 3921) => -0.06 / 16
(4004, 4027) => -0.16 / 22.5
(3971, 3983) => 0.18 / 15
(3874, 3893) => 0.11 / 12.3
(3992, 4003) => -0.16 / 21.6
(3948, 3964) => 0.12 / 15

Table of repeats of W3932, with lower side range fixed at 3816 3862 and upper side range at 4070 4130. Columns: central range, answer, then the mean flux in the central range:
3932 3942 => 5.4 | 6.79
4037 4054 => -1.6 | 22.2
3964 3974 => 5.8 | 6.82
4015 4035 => -3.0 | 22.1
